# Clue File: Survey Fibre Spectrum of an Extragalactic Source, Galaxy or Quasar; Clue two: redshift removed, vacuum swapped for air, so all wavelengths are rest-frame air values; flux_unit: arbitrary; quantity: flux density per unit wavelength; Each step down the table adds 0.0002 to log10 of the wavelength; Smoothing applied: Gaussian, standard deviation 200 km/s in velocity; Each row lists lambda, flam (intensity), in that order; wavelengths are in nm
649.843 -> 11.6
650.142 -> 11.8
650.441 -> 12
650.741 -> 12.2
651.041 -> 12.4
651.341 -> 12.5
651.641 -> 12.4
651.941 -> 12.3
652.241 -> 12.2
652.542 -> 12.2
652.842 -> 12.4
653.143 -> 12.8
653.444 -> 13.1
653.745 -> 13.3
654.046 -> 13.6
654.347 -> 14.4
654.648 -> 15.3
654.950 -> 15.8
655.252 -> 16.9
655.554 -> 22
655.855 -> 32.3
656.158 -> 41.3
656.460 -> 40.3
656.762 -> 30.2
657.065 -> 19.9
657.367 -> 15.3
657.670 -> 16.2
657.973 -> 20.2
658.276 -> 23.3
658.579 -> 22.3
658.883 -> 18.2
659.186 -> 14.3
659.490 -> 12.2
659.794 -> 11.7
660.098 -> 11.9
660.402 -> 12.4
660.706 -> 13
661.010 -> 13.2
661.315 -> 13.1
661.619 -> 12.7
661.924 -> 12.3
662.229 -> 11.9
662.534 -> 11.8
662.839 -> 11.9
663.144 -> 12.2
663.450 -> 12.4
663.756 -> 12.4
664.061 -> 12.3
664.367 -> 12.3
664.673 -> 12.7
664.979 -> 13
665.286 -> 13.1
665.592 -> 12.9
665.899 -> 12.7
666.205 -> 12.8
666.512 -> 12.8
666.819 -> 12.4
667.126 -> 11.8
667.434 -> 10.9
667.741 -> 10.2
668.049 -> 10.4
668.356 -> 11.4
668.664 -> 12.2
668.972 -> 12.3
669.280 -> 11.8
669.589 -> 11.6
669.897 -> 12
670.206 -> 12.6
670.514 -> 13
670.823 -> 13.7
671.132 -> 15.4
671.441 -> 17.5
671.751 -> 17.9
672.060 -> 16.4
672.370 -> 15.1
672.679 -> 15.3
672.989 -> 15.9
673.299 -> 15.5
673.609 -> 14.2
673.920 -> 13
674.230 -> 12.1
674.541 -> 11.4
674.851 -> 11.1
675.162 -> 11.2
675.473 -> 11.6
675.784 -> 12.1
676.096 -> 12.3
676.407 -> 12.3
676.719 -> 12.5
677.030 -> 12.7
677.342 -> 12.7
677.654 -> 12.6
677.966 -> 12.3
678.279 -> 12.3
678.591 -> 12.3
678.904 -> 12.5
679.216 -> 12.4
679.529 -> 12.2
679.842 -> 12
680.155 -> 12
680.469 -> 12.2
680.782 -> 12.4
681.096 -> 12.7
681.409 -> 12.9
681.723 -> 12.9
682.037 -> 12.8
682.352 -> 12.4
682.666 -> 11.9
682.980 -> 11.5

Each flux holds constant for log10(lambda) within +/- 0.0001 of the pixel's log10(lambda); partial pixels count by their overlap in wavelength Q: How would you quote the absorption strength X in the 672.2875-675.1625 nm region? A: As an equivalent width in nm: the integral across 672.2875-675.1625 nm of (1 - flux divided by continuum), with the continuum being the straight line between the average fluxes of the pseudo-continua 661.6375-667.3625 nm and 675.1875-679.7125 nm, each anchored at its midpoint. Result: -0.28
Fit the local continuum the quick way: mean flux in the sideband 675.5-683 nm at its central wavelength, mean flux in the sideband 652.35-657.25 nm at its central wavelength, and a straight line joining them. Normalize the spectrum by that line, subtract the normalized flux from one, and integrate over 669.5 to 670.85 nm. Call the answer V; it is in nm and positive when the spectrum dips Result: 0.25 nm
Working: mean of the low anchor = 20.3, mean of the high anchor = 12.4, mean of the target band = 12.5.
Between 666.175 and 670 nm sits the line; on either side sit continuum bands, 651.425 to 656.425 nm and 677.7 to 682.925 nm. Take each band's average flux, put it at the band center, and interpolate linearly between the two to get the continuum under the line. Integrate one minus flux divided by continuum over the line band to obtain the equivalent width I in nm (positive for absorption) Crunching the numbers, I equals 0.79 nm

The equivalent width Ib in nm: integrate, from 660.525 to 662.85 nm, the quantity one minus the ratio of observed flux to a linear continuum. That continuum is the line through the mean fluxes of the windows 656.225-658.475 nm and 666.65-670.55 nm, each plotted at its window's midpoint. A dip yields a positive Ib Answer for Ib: 0.83 nm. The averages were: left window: 24.3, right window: 11.7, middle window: 12.5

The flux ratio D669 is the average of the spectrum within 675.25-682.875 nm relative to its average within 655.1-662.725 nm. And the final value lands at 0.7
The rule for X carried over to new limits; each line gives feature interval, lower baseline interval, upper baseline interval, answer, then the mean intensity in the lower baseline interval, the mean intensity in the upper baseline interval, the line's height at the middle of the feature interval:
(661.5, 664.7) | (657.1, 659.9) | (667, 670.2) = 0.52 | 17.3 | 11.5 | 14.7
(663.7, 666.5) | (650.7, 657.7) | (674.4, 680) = 0.47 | 18.1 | 12.1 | 15.3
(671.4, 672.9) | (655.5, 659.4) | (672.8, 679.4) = -0.12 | 24.2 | 12.6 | 15.1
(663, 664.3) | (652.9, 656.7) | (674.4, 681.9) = 0.39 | 20.9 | 12.2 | 17.6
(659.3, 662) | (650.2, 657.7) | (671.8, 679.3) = 0.62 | 17.7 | 13.1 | 16.3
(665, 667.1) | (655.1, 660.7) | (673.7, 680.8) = 0.55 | 20.9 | 12.2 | 17.3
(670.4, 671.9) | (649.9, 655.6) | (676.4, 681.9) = -0.33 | 13.5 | 12.4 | 12.8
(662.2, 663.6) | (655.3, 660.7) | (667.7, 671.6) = 0.44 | 21.1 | 12.7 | 17.6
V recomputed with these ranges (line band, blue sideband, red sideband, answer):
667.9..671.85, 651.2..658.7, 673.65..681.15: 0.34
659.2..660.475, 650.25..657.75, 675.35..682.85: 0.33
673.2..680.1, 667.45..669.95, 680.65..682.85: -0.16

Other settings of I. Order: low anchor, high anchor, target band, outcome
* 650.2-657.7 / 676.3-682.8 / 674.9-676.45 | 0.17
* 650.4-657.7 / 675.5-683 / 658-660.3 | 0.05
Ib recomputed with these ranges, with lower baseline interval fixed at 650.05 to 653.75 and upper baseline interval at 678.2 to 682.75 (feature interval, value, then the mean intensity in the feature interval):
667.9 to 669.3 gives 0.090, 11.6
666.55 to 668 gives 0.120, 11.4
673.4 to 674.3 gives -0.068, 13.3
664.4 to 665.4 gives -0.036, 12.8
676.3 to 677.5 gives -0.015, 12.6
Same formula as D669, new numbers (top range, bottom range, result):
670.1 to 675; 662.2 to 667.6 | 1.17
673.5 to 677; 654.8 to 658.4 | 0.50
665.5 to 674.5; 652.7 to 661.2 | 0.72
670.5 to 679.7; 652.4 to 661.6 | 0.74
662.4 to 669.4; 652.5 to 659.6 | 0.62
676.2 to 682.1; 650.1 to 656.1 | 0.83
